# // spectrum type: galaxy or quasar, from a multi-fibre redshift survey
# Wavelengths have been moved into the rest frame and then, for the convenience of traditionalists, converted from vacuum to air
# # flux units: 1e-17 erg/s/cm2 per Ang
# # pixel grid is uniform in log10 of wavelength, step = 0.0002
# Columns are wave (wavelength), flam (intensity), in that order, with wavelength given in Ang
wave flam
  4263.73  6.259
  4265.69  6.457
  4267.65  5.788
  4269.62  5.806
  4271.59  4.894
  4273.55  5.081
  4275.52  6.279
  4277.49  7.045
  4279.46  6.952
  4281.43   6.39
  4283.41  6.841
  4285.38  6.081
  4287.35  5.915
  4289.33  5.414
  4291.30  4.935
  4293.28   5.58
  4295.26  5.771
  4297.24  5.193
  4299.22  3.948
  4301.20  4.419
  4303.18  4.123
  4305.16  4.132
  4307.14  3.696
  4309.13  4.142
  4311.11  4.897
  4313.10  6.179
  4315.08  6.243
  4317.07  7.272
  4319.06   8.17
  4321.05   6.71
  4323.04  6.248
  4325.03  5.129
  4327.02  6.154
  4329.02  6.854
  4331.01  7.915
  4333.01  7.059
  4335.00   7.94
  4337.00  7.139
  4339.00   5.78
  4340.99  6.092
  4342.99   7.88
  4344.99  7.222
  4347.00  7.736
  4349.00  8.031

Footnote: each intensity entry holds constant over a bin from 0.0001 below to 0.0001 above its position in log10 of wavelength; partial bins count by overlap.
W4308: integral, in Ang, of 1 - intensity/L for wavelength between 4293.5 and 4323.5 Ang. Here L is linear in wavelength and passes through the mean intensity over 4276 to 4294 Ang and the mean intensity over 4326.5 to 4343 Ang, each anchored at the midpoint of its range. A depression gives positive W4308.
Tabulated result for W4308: 5.2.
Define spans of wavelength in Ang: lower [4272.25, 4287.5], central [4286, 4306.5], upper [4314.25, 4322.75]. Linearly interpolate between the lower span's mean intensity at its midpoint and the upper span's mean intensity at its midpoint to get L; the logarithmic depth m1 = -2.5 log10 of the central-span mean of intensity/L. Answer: 0.32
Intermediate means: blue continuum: 6.32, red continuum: 7.04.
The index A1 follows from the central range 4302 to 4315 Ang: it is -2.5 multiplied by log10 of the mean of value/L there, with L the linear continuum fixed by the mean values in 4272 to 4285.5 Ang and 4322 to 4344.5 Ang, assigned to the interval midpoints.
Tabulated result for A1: 0.38 mag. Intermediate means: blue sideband 6.34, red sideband 6.76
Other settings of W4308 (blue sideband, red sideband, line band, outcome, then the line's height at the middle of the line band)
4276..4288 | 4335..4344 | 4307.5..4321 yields 1.3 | 6.72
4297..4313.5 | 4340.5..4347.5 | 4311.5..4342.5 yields -3.9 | 6.03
